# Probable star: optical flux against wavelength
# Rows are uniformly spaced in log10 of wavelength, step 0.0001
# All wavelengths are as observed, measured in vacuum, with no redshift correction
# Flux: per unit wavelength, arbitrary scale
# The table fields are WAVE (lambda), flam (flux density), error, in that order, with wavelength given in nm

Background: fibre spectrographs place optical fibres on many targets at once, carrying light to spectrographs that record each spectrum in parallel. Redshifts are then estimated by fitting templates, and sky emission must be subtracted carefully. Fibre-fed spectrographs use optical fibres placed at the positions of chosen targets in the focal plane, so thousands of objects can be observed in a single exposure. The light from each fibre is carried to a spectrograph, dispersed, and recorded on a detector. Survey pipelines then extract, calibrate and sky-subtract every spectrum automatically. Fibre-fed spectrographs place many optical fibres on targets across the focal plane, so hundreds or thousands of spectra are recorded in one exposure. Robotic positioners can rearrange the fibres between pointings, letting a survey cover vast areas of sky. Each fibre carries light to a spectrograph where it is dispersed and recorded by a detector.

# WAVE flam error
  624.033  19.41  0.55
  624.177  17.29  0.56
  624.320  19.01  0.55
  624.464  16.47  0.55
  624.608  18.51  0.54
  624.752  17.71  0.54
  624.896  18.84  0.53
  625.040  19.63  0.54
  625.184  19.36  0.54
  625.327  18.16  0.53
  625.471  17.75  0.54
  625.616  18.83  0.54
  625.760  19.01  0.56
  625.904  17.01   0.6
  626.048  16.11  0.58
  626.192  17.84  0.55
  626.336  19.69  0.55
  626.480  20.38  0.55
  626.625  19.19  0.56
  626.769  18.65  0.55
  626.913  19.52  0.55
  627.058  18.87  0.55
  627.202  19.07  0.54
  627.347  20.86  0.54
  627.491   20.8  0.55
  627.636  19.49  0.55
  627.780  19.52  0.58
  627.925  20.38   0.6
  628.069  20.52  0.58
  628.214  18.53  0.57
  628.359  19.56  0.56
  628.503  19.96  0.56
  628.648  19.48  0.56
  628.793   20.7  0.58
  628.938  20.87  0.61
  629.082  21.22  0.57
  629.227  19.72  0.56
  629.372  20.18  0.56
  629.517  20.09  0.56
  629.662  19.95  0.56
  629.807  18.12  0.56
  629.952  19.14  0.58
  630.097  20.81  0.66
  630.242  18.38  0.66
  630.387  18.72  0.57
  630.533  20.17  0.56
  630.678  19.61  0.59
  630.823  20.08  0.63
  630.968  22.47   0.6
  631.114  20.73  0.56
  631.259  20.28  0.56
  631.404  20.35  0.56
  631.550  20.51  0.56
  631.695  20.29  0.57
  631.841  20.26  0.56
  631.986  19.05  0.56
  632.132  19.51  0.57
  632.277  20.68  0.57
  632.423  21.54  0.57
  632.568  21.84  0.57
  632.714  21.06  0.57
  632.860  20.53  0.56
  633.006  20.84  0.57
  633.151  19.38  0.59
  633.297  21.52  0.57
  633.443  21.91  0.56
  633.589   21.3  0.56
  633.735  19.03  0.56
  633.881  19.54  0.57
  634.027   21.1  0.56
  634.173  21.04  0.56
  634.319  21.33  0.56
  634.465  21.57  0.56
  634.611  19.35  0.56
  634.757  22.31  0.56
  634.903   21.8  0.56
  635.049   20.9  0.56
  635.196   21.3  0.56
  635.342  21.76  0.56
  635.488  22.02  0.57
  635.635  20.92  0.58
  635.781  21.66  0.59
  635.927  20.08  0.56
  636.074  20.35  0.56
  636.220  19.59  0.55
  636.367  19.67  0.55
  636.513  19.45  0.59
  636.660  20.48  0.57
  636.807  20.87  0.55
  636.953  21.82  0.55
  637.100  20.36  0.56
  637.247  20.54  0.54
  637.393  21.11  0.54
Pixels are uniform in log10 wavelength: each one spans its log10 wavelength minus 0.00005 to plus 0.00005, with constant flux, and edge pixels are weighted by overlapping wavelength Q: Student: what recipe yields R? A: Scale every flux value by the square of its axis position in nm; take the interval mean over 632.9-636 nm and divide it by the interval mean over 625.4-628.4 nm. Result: 1.12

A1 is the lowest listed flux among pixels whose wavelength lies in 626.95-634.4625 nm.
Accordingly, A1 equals 18.12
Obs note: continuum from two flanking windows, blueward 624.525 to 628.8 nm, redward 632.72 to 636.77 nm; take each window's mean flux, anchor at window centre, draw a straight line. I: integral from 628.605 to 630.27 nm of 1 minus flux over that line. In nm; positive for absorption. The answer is -0.02 nm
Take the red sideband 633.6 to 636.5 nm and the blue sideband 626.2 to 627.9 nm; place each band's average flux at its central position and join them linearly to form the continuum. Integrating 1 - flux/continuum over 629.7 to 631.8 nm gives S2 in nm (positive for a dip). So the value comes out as 0.017 nm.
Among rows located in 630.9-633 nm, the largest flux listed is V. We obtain 22.47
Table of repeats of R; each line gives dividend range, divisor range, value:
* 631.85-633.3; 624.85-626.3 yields 1.15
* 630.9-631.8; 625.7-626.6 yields 1.15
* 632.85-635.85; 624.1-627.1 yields 1.17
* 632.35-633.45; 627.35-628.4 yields 1.07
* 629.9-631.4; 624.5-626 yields 1.11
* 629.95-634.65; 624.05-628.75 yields 1.10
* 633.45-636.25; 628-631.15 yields 1.07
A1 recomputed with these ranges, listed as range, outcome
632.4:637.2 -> 19.03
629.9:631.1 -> 18.38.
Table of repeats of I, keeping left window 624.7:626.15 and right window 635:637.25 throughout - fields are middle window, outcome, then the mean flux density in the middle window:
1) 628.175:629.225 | -0.06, 20.1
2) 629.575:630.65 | 0.00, 19.3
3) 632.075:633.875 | -0.07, 20.7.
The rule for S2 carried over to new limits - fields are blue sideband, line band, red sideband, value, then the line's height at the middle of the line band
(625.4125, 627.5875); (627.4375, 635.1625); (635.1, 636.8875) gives -0.21 nm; 19.8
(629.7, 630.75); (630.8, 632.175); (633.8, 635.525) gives -0.04 nm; 19.8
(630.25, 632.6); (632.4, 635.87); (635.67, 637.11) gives -0.11 nm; 20.4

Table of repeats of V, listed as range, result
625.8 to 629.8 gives 21.22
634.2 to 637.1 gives 22.31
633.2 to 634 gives 21.91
